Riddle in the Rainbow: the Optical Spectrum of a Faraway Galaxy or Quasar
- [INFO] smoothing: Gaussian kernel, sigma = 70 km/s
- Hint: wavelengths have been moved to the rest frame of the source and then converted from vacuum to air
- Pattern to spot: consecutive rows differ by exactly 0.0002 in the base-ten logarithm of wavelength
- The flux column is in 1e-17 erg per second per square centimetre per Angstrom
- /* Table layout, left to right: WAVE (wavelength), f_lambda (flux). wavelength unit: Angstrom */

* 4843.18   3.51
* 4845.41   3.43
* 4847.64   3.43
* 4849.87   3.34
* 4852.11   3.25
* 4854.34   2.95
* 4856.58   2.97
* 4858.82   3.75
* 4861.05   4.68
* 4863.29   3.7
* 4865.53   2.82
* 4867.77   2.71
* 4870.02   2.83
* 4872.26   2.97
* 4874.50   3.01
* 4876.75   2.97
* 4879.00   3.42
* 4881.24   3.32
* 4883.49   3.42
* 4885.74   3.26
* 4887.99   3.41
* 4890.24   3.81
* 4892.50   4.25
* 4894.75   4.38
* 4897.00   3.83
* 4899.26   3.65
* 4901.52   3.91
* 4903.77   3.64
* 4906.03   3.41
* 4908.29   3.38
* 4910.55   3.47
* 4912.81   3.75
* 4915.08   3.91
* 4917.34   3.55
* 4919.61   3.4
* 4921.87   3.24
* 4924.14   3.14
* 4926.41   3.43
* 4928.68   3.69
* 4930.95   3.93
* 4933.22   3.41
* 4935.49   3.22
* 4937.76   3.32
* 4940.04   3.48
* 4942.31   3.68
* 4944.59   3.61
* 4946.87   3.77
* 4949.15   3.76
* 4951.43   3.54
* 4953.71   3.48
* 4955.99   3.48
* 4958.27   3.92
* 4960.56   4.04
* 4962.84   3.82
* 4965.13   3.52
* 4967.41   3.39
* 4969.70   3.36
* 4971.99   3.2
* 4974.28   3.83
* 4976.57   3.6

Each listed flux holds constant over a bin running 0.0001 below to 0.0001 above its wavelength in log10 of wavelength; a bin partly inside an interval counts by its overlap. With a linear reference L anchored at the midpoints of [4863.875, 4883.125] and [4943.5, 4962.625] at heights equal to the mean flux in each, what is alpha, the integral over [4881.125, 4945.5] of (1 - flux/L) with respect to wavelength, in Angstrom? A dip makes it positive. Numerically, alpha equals -4.3 Angstrom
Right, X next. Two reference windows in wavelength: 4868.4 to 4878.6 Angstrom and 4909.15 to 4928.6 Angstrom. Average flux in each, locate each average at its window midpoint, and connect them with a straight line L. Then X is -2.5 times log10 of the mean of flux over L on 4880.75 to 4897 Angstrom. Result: -0.18 mag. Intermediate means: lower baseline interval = 2.96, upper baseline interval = 3.49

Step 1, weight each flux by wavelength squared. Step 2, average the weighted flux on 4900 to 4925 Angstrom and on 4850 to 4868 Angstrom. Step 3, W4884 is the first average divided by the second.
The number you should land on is 1.07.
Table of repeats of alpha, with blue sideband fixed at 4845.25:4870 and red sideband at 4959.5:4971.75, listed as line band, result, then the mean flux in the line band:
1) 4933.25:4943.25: 0.3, 3.42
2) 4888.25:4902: -2.1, 3.94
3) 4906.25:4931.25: -0.2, 3.52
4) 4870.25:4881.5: 0.9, 3.1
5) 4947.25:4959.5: -0.3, 3.65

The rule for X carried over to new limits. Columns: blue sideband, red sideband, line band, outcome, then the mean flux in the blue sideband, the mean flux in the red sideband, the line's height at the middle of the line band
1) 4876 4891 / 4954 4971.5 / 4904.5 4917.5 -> -0.04 mag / 3.37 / 3.62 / 3.46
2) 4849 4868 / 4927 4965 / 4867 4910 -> 0.00 mag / 3.38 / 3.63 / 3.47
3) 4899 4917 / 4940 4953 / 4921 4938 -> 0.06 mag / 3.64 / 3.65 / 3.64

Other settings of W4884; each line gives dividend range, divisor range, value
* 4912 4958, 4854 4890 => 1.11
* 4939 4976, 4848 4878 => 1.16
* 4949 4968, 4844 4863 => 1.10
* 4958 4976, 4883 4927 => 1.03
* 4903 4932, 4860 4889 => 1.10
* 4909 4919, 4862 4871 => 1.22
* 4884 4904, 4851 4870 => 1.16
